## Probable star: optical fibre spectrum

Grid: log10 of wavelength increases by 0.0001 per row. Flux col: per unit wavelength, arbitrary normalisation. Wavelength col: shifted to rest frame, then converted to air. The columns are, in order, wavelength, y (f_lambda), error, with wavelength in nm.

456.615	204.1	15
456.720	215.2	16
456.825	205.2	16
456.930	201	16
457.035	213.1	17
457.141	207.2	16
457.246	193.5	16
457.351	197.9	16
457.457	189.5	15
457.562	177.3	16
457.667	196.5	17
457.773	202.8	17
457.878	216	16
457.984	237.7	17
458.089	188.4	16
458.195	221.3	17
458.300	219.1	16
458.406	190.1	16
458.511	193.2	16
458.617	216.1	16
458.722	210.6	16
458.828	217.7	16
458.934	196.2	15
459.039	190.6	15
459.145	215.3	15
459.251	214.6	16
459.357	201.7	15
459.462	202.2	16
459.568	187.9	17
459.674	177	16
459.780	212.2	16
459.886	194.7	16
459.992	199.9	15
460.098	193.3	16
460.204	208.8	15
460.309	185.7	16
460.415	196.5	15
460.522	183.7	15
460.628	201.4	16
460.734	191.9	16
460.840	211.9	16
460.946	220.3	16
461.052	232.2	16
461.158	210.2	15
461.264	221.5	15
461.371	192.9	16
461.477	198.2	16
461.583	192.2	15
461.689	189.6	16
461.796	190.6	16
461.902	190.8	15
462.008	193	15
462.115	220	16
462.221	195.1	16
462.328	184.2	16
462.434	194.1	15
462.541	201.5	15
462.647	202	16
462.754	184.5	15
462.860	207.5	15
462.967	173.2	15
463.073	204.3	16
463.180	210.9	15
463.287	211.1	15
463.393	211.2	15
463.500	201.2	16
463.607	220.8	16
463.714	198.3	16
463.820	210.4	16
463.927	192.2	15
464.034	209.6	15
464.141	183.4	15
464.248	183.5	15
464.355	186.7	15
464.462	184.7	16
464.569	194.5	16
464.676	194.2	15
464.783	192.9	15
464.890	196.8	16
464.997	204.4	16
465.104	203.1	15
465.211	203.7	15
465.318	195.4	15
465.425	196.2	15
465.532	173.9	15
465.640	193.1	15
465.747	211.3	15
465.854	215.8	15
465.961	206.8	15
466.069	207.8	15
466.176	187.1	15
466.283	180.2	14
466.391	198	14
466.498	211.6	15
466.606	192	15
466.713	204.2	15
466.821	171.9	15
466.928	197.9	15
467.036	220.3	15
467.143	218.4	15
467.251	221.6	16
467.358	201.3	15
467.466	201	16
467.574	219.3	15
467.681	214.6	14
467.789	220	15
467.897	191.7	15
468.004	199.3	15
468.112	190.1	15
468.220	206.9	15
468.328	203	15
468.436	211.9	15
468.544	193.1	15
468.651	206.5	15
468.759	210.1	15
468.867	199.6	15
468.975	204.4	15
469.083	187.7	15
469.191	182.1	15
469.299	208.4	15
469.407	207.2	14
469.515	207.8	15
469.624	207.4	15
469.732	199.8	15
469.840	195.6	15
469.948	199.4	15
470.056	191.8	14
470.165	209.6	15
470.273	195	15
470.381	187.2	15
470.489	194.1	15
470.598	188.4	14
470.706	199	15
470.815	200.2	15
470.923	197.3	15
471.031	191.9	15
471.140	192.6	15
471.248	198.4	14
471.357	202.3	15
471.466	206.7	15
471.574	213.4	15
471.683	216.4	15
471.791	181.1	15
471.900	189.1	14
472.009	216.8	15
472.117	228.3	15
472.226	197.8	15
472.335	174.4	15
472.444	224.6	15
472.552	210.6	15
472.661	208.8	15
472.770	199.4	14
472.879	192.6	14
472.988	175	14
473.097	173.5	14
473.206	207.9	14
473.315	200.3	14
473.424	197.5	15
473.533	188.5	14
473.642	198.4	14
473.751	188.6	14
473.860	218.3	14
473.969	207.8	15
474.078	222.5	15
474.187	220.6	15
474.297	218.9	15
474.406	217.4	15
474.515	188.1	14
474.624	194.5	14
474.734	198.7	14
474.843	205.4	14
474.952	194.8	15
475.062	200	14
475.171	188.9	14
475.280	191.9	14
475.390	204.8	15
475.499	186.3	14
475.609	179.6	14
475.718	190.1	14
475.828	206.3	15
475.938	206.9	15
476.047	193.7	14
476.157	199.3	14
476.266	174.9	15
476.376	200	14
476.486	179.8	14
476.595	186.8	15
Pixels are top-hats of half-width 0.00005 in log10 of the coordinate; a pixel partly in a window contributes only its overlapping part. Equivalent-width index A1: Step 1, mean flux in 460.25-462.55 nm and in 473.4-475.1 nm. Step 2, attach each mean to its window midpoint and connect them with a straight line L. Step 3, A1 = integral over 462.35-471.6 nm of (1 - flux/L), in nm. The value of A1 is 0.079 nm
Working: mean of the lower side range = 200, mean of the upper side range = 204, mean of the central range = 200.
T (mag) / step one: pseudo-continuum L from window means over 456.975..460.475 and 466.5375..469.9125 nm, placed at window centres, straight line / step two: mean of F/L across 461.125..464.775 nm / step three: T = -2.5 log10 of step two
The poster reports 0.02 mag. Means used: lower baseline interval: 202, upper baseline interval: 203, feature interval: 198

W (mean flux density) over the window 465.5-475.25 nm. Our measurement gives 201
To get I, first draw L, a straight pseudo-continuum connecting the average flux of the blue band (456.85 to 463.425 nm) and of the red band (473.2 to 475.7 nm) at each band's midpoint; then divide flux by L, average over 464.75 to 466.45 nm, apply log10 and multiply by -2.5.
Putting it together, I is 0.02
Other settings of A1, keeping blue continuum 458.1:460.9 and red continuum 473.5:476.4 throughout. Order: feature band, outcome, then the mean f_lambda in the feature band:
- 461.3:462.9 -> 0.04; 196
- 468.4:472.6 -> -0.01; 201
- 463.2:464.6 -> 0.01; 199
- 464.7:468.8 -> -0.03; 202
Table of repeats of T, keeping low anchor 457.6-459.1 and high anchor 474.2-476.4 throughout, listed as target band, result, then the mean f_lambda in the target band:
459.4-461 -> 0.041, 198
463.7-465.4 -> 0.040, 196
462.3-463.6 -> 0.023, 200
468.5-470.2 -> 0.000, 201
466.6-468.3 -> -0.016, 205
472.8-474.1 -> 0.008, 197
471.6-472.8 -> -0.030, 205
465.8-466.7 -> 0.012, 200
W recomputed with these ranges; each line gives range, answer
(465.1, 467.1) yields 198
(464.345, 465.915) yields 197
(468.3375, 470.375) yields 201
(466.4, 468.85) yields 205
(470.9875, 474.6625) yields 202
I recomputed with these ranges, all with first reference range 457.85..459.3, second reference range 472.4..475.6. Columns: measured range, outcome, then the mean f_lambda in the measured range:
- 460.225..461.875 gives 0.03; 201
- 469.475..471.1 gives 0.03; 197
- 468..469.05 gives 0.01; 202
